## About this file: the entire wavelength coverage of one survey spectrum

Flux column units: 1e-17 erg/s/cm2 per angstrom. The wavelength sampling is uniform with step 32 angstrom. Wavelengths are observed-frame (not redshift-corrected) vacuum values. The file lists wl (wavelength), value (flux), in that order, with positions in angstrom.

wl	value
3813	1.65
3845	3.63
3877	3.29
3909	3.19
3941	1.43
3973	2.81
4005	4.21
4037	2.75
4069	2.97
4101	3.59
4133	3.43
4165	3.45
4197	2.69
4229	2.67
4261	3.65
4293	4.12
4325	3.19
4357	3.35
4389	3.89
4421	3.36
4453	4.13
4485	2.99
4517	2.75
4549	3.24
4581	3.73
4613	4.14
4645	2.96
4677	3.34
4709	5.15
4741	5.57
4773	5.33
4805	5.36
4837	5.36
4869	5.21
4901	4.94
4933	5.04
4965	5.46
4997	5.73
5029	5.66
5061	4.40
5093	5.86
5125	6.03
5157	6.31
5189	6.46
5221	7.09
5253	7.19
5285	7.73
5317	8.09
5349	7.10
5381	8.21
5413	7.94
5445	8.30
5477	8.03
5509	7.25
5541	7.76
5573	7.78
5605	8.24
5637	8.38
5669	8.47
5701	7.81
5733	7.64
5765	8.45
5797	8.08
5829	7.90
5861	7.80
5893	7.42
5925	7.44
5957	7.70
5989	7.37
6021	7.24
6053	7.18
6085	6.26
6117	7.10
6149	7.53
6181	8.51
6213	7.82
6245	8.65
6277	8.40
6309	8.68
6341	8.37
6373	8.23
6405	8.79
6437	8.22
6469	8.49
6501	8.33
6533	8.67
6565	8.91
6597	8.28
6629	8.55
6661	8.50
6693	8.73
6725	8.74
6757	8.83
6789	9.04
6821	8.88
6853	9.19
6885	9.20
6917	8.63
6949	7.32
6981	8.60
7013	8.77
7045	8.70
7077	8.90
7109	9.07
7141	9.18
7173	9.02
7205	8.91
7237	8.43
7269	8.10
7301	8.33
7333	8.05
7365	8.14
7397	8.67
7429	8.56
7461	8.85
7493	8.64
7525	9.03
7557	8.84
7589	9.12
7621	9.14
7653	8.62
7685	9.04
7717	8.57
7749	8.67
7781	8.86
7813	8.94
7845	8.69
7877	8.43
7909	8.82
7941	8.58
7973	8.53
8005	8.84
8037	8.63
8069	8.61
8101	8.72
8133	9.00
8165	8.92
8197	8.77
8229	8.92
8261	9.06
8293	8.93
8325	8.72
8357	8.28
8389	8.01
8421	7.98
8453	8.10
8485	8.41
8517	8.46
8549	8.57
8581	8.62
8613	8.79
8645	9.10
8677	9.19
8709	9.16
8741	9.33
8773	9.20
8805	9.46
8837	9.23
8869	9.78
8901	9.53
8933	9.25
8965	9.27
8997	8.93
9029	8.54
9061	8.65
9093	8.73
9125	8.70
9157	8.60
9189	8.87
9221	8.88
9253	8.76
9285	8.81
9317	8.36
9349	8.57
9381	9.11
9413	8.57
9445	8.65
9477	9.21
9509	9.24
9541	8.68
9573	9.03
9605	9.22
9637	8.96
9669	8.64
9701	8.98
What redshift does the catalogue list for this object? 0.18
